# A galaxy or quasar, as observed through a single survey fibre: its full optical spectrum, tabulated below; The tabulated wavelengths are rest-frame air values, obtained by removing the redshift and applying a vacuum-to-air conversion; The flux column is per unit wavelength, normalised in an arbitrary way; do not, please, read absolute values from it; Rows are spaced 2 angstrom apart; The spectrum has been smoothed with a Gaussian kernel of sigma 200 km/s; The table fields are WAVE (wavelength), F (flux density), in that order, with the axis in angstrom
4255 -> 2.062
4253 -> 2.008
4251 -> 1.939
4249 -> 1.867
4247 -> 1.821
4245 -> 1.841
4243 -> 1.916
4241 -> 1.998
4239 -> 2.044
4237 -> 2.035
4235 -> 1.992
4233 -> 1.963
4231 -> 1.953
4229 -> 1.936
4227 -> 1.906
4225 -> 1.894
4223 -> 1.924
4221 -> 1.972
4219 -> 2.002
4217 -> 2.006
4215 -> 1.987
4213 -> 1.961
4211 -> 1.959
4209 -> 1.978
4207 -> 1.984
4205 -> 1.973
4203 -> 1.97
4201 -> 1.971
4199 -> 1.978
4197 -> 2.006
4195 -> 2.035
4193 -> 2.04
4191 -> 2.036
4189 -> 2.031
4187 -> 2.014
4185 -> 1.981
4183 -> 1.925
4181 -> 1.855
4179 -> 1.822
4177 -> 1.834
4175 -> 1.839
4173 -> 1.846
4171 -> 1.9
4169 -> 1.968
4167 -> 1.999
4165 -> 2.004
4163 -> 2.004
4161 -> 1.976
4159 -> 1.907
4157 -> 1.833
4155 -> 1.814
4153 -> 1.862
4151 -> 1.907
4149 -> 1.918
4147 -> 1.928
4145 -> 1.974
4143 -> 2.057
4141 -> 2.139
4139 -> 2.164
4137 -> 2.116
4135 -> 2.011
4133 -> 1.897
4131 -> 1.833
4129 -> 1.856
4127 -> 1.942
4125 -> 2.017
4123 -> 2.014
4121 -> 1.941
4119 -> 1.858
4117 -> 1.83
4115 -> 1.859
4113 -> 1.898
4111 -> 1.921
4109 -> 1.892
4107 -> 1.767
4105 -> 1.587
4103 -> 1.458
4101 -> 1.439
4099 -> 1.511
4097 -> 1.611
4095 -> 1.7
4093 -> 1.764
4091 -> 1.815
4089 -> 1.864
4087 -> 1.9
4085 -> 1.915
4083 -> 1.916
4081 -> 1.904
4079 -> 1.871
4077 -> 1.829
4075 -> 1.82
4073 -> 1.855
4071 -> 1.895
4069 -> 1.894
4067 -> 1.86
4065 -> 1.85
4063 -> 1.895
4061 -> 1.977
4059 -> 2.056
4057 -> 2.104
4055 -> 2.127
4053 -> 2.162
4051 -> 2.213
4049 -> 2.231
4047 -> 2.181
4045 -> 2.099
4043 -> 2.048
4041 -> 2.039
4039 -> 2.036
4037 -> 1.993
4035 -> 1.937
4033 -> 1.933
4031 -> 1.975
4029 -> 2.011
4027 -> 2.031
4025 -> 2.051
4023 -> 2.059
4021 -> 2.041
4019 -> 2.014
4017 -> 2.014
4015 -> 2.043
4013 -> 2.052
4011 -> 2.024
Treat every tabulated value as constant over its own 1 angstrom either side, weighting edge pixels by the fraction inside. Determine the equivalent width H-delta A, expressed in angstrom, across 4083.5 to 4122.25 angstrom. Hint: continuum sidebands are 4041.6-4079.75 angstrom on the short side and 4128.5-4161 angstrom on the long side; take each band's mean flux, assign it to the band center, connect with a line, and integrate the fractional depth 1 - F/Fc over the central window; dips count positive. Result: 4.1 angstrom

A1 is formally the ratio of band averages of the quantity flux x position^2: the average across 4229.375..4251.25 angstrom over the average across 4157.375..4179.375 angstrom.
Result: 1.05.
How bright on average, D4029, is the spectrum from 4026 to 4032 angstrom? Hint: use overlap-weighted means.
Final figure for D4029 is 2.01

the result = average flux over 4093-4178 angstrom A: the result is 1.88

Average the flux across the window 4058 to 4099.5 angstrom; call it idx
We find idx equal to 1.85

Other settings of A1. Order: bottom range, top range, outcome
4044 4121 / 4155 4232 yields 1.10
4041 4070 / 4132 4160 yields 1.00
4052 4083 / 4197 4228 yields 1.09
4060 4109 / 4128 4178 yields 1.12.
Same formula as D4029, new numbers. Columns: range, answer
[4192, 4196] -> 2.04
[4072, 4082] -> 1.86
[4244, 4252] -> 1.87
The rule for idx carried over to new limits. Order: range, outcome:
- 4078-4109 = 1.74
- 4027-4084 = 1.99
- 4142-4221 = 1.95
